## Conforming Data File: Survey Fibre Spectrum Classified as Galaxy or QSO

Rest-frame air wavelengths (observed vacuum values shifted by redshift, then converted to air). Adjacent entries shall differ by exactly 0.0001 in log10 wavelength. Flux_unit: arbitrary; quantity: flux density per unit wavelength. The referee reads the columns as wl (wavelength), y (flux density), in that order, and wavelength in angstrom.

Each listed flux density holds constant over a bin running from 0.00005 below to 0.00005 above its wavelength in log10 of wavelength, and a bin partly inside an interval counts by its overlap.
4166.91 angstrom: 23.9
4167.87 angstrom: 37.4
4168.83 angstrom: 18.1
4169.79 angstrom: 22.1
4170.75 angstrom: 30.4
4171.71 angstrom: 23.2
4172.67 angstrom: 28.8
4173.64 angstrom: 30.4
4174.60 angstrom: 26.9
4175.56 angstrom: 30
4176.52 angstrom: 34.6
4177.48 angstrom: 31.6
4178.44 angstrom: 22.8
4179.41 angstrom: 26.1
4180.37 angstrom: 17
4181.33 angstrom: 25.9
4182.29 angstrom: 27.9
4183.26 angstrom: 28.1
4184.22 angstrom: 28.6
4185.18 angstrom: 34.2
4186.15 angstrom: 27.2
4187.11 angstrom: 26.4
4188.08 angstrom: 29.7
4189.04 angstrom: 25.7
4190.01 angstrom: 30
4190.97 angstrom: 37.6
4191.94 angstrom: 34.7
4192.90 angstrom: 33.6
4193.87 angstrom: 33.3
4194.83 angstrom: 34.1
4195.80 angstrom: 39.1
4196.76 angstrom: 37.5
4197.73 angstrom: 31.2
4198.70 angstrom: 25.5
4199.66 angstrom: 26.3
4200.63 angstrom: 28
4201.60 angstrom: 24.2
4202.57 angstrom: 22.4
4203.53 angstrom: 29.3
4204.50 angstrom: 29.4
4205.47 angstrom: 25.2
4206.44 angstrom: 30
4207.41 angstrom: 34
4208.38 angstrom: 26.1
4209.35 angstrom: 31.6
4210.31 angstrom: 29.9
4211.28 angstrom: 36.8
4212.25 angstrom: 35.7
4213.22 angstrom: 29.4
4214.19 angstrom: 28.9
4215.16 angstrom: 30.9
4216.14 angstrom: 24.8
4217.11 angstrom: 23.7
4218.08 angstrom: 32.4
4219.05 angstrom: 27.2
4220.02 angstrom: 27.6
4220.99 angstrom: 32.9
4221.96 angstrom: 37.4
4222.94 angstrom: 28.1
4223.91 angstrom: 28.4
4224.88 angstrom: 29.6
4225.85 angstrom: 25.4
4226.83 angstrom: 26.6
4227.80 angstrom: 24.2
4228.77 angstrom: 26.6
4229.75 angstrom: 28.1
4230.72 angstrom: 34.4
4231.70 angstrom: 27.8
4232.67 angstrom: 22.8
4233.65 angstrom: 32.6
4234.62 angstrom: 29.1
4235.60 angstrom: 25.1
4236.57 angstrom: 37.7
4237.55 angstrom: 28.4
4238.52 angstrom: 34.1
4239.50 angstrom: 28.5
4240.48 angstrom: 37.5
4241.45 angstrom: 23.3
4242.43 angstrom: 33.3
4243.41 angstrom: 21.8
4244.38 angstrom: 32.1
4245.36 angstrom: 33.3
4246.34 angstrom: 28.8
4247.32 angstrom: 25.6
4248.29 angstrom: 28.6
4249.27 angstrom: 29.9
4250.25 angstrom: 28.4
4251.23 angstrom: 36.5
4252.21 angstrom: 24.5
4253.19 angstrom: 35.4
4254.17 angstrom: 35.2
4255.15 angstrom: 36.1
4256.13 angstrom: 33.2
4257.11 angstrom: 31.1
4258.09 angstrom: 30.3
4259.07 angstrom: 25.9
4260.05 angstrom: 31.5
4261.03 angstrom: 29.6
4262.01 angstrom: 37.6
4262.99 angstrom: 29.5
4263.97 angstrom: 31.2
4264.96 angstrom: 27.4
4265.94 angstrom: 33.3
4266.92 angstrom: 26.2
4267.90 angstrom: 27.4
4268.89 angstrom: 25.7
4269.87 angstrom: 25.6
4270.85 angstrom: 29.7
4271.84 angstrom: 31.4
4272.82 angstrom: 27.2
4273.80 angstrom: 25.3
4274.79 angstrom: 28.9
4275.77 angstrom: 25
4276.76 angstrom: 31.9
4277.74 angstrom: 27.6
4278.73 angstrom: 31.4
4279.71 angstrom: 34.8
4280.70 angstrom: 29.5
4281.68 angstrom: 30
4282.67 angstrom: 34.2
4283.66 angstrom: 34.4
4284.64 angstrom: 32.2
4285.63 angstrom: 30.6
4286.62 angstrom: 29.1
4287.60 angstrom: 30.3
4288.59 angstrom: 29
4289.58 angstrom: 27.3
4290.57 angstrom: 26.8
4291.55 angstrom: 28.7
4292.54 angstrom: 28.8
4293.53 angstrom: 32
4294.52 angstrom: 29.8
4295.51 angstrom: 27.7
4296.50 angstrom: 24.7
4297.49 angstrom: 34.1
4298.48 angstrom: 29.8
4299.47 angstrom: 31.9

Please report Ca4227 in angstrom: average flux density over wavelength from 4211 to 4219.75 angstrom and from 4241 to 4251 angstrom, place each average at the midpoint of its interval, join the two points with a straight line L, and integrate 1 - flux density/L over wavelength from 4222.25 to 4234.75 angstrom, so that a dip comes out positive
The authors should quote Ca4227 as 0.5 angstrom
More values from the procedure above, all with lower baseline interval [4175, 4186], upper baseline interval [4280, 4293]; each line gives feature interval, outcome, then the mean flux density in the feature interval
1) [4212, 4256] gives -1.1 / 29.7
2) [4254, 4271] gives -0.4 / 30.3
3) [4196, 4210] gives -0.2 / 28.9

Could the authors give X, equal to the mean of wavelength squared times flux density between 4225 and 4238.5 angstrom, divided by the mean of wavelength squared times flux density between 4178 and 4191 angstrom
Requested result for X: 1.07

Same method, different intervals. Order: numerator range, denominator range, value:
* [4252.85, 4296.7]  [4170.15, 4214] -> 1.06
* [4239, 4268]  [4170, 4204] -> 1.08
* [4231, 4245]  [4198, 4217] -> 1.05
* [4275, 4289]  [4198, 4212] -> 1.11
